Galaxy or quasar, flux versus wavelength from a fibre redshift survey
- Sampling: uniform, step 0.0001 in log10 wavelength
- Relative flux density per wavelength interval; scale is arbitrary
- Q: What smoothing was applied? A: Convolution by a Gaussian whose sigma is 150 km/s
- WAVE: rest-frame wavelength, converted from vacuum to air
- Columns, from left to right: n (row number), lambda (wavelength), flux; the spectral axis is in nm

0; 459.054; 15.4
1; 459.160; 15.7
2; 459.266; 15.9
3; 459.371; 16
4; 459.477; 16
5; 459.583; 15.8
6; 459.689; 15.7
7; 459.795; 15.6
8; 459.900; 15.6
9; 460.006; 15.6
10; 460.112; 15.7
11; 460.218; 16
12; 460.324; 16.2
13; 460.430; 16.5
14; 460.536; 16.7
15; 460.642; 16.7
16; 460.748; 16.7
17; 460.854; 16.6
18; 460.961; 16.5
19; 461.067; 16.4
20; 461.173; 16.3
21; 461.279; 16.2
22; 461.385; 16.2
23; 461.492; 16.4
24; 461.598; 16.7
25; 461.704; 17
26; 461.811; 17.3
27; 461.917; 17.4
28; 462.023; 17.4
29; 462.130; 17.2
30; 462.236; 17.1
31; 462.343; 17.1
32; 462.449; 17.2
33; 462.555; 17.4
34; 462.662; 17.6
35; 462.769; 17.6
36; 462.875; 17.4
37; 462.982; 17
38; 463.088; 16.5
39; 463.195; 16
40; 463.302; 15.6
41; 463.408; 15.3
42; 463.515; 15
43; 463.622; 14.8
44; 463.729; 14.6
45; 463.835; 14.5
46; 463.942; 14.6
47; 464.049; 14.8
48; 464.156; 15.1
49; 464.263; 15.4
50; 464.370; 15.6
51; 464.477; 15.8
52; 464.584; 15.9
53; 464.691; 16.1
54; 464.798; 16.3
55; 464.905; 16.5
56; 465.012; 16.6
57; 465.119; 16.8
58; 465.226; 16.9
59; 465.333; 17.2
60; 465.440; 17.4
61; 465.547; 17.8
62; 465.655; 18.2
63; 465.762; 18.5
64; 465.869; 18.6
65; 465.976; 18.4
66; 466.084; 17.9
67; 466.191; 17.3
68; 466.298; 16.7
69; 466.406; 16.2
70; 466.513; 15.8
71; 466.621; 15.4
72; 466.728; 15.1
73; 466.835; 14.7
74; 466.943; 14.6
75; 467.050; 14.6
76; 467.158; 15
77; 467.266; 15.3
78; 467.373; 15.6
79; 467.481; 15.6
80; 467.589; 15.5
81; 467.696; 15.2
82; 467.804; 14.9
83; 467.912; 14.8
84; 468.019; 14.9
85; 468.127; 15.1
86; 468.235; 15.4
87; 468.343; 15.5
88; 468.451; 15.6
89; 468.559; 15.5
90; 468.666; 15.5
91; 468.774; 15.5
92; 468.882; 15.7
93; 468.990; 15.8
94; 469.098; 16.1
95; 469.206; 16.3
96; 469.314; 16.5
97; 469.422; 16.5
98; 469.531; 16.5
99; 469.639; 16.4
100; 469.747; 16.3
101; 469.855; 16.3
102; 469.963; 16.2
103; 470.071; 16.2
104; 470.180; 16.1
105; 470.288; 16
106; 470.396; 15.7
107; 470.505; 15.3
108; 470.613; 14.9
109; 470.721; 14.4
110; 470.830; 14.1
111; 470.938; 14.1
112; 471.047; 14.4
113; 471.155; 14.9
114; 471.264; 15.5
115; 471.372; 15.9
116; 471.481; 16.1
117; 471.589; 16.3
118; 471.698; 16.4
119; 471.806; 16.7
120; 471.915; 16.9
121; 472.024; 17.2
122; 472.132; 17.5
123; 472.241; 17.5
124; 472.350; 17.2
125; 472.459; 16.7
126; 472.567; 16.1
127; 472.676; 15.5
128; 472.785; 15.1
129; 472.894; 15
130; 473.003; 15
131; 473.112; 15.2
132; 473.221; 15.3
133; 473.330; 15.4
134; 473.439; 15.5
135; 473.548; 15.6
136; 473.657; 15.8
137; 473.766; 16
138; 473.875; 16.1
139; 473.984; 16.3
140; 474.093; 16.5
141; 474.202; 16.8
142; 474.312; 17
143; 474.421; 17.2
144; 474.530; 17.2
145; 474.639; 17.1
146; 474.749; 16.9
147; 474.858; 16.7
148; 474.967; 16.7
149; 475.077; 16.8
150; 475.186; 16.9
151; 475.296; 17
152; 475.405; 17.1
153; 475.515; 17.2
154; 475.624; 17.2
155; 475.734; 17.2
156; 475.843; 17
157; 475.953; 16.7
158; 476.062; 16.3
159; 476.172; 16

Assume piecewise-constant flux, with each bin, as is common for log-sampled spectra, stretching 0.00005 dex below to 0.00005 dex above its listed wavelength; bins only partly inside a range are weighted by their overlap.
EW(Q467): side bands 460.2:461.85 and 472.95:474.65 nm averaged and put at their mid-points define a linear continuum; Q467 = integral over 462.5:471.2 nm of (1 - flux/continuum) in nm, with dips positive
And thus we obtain 0.22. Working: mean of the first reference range 16.5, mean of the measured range 15.9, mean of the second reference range 16.1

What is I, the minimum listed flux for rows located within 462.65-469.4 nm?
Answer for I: 14.5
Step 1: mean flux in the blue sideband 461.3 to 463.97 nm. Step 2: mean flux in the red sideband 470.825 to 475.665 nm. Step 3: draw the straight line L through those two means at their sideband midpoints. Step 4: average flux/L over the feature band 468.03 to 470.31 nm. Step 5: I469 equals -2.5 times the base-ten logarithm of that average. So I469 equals 0.03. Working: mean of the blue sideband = 16.4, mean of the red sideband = 16.2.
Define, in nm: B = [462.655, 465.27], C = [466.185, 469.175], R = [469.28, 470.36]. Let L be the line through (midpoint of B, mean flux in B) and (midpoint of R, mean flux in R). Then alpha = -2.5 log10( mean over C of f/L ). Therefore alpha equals 0.048 mag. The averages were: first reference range 15.9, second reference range 16.3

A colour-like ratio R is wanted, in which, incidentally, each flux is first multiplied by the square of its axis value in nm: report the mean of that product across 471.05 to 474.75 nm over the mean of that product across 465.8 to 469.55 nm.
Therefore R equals 1.0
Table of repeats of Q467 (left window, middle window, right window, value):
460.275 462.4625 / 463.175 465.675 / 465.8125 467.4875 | 0.07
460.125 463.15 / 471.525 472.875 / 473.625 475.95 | 0.02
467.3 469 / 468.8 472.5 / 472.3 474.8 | -0.07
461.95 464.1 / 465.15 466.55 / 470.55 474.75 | -0.11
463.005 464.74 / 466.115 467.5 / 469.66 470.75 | 0.00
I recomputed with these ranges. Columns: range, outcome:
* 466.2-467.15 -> 14.6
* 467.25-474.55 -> 14.1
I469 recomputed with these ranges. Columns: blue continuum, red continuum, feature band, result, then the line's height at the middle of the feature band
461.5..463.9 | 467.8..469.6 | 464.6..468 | -0.02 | 16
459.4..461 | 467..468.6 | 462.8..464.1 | 0.01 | 15.7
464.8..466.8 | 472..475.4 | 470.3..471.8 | 0.09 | 16.6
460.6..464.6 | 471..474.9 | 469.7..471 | 0.05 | 16.2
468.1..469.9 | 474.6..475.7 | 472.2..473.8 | 0.05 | 16.6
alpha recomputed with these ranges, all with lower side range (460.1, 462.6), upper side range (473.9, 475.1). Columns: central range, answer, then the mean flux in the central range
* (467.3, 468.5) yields 0.10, 15.3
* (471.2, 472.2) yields 0.02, 16.5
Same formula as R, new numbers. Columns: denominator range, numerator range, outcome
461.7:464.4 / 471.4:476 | 1.06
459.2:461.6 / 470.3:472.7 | 1.03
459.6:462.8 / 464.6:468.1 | 1.00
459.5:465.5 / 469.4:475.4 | 1.03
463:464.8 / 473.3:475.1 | 1.12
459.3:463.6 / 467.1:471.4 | 0.97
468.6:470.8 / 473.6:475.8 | 1.08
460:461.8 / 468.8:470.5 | 1.02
